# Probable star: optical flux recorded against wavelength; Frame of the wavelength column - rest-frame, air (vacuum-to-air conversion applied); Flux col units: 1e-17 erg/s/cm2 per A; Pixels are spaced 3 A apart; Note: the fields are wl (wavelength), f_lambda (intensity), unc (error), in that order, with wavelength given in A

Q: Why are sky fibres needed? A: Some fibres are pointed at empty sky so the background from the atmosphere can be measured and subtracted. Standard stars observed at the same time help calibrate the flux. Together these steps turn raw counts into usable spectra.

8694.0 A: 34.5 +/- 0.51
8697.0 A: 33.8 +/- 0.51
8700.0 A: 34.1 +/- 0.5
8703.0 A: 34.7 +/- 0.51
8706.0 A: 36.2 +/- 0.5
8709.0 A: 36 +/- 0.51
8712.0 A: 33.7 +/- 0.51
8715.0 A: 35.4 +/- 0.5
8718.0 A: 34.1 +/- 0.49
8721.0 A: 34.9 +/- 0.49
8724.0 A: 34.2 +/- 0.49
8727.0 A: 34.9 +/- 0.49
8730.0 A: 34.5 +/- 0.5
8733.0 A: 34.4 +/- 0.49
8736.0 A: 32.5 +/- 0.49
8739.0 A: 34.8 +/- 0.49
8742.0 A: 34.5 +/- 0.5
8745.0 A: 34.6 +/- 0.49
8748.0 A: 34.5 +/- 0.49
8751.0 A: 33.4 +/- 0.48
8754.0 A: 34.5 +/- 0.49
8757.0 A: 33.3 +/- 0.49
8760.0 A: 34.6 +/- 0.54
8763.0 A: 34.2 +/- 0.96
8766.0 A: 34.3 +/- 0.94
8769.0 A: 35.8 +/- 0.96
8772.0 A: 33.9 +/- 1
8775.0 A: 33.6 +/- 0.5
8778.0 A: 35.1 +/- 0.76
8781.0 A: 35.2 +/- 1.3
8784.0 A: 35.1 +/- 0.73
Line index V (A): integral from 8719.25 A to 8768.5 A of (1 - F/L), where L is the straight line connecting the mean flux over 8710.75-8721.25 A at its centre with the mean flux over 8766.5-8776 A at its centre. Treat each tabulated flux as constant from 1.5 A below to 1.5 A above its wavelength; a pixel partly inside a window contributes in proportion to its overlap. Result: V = 0.3 A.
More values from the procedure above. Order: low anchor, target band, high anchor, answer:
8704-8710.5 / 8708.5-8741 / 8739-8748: 0.8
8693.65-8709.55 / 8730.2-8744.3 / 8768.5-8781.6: 0.2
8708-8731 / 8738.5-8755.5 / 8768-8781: 0.1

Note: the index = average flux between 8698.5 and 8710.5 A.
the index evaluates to 35.3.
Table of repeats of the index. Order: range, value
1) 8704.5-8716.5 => 35.3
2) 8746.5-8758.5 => 33.9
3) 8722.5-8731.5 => 34.5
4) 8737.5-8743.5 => 34.6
